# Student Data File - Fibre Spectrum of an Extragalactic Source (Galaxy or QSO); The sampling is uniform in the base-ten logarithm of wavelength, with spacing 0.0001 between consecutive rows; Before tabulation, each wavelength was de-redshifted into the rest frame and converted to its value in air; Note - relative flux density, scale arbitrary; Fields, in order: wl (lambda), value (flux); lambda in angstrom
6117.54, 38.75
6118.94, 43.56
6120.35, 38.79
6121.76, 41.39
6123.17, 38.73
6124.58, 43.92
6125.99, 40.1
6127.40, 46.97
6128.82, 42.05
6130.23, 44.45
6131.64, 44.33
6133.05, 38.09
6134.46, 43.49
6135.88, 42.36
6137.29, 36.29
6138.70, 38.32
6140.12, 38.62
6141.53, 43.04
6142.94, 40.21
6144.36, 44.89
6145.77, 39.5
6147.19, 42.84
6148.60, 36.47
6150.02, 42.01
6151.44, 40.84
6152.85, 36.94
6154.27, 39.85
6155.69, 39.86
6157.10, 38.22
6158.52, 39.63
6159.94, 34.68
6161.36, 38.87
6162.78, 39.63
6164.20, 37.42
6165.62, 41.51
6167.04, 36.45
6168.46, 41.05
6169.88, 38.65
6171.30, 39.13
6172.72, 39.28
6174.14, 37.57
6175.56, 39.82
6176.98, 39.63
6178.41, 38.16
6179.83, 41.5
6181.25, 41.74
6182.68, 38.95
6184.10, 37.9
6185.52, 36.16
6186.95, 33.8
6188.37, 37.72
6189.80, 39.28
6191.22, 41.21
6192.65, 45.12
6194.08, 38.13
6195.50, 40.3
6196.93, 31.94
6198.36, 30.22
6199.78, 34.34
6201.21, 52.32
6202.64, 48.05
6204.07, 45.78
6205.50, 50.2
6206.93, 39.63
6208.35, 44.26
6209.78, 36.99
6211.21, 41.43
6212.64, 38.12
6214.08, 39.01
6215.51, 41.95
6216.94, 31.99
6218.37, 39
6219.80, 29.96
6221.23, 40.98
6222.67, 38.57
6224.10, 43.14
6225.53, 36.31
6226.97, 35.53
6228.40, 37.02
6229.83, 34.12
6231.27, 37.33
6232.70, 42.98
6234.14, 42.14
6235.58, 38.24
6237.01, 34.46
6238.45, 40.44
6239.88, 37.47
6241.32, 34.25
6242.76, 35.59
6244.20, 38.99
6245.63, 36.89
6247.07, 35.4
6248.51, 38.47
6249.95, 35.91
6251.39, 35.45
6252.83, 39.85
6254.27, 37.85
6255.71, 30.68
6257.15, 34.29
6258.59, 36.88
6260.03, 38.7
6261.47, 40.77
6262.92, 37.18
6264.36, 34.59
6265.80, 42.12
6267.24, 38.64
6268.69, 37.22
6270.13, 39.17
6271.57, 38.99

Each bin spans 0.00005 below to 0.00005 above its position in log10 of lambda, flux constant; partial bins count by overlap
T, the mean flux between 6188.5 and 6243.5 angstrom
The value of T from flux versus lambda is 39.1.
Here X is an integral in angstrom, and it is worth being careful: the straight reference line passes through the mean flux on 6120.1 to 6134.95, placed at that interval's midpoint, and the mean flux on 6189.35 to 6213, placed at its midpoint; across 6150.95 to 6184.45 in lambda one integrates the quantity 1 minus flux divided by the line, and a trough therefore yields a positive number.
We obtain 2.0 angstrom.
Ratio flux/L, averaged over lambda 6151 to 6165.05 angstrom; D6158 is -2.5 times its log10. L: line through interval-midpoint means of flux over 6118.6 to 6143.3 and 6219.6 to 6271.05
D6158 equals 0.05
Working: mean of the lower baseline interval 41.4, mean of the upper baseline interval 37.5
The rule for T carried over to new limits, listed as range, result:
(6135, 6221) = 39.5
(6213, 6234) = 37.8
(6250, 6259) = 35.8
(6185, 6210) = 40.4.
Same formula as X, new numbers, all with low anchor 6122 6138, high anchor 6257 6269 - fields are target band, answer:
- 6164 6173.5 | 0.4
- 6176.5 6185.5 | 0.2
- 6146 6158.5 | 0.5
